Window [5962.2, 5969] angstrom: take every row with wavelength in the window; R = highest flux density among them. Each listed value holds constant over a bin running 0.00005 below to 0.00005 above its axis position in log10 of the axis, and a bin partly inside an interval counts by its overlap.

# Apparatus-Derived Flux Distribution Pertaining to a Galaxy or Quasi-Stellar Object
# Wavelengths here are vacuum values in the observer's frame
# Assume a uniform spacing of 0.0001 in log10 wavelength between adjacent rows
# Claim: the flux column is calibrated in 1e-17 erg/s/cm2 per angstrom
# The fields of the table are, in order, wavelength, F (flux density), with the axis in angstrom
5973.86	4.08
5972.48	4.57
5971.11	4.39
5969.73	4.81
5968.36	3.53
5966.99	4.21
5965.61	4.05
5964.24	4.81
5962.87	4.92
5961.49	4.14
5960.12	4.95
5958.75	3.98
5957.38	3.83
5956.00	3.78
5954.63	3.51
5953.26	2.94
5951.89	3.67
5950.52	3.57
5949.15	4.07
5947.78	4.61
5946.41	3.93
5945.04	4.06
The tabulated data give 4.92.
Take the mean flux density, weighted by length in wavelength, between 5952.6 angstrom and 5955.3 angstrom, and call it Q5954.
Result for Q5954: 3.23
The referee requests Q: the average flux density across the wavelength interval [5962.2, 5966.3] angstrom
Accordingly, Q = 4.6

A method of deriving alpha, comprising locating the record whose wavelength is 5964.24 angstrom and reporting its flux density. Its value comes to 4.81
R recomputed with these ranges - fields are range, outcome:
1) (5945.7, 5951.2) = 4.61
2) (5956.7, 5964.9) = 4.95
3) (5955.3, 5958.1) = 3.83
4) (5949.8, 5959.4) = 3.98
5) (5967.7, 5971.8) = 4.81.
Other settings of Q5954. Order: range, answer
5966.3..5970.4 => 4.19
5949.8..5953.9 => 3.4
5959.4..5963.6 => 4.67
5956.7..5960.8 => 4.26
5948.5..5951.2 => 3.82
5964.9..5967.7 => 4.13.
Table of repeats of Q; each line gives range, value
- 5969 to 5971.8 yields 4.59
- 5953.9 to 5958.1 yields 3.7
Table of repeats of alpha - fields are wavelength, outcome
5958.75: 3.98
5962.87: 4.92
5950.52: 3.57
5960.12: 4.95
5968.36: 3.53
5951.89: 3.67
